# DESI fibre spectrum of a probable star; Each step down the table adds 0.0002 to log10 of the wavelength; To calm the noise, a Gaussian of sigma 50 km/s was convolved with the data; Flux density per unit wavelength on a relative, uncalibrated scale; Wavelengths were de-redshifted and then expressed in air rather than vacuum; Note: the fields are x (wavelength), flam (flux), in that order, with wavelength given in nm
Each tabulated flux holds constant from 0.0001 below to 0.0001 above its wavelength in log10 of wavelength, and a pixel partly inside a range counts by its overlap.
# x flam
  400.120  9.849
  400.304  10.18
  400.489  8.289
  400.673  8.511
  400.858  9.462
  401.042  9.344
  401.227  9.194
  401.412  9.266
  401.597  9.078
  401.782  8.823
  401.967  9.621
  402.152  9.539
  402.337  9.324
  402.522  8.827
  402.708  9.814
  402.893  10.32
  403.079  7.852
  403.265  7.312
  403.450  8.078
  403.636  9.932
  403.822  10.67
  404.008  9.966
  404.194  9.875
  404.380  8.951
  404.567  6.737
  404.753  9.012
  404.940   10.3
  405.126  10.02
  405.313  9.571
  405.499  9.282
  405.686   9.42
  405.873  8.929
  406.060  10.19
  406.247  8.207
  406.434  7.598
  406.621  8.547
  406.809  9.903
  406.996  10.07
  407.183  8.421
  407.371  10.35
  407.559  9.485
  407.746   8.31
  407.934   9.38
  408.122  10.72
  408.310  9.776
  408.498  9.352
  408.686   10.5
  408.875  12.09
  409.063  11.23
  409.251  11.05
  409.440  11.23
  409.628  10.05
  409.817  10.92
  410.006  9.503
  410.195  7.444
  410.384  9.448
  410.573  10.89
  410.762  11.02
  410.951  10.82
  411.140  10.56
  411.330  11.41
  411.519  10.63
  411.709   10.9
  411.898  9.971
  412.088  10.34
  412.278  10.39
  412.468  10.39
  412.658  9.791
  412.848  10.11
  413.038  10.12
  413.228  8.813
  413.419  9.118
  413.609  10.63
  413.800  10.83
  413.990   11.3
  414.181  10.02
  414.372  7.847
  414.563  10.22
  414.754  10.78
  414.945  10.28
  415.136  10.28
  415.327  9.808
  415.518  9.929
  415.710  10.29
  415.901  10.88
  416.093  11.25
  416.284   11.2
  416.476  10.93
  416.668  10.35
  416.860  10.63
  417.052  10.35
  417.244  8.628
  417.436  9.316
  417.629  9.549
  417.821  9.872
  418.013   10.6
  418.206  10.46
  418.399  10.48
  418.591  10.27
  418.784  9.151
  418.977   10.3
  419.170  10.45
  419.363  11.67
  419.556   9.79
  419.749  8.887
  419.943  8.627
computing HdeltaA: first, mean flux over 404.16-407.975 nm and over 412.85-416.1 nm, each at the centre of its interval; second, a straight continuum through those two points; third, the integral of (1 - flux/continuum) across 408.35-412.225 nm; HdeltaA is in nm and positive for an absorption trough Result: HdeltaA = -0.33 nm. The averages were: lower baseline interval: 9.16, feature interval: 10.5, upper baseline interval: 10.1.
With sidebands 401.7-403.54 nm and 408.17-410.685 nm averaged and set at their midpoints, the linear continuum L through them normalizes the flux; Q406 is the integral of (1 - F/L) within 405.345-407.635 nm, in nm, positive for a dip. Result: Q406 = 0.12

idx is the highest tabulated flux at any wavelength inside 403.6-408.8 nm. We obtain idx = 10.72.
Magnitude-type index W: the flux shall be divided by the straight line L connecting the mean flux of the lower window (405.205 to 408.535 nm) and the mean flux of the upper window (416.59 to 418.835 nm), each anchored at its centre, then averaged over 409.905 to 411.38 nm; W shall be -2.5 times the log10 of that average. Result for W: -0.06 mag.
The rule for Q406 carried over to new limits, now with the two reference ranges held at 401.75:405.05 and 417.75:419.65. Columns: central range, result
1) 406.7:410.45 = -0.16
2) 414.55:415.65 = -0.02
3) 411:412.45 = -0.12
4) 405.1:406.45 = 0.02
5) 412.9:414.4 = 0.00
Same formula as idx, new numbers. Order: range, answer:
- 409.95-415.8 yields 11.41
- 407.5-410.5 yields 12.09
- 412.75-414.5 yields 11.3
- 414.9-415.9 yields 10.29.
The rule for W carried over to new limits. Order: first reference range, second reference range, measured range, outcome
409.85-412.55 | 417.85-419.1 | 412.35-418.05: 0.01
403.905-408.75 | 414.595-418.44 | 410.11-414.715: -0.03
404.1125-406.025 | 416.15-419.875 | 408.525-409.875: -0.15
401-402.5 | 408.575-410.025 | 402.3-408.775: 0.09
